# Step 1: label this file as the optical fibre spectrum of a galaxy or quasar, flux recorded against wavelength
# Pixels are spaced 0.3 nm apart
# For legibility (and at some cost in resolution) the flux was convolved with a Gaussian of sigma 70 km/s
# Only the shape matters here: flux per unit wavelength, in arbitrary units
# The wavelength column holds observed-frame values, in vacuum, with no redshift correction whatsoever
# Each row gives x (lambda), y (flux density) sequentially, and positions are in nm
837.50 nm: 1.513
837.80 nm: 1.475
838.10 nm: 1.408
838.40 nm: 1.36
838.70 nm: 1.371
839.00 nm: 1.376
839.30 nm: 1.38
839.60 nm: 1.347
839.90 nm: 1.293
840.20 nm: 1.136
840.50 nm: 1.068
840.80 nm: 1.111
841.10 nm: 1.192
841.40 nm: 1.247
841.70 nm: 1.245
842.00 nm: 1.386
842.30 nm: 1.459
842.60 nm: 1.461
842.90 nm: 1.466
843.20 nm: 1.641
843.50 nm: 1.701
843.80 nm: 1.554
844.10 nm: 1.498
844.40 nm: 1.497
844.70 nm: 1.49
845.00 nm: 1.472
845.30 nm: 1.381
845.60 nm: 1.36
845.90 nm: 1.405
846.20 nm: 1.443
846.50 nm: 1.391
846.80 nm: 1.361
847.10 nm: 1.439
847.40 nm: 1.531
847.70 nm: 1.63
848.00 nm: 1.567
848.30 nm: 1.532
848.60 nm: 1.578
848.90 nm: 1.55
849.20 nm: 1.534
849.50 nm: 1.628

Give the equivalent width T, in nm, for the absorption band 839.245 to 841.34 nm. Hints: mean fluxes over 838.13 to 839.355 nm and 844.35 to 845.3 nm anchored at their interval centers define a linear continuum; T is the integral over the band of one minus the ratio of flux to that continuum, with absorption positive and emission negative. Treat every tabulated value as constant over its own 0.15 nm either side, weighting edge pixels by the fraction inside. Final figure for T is 0.28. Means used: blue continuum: 1.37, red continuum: 1.47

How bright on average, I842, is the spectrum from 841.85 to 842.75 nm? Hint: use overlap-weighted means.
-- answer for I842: 1.44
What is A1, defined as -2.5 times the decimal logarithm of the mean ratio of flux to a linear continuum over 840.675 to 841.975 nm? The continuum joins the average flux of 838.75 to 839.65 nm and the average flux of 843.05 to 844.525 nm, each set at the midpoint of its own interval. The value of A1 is 0.20 mag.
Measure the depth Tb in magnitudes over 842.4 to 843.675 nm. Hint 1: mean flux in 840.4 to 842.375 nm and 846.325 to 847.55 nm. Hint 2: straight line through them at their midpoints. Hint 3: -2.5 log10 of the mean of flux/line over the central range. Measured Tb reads -0.20 mag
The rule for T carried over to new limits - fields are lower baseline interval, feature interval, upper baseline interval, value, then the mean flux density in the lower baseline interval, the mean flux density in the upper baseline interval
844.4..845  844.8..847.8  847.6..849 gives 0.168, 1.49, 1.57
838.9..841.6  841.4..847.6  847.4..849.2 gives -0.216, 1.24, 1.56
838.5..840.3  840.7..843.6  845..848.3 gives -0.032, 1.32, 1.46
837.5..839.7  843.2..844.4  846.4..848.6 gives -0.101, 1.4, 1.5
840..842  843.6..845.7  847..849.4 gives -0.161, 1.19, 1.55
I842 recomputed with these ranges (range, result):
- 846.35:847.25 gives 1.4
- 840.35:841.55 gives 1.15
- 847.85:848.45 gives 1.55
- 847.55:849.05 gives 1.57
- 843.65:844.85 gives 1.51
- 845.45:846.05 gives 1.38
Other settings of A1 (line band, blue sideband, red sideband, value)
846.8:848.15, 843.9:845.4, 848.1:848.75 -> 0.01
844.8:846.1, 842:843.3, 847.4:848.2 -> 0.10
